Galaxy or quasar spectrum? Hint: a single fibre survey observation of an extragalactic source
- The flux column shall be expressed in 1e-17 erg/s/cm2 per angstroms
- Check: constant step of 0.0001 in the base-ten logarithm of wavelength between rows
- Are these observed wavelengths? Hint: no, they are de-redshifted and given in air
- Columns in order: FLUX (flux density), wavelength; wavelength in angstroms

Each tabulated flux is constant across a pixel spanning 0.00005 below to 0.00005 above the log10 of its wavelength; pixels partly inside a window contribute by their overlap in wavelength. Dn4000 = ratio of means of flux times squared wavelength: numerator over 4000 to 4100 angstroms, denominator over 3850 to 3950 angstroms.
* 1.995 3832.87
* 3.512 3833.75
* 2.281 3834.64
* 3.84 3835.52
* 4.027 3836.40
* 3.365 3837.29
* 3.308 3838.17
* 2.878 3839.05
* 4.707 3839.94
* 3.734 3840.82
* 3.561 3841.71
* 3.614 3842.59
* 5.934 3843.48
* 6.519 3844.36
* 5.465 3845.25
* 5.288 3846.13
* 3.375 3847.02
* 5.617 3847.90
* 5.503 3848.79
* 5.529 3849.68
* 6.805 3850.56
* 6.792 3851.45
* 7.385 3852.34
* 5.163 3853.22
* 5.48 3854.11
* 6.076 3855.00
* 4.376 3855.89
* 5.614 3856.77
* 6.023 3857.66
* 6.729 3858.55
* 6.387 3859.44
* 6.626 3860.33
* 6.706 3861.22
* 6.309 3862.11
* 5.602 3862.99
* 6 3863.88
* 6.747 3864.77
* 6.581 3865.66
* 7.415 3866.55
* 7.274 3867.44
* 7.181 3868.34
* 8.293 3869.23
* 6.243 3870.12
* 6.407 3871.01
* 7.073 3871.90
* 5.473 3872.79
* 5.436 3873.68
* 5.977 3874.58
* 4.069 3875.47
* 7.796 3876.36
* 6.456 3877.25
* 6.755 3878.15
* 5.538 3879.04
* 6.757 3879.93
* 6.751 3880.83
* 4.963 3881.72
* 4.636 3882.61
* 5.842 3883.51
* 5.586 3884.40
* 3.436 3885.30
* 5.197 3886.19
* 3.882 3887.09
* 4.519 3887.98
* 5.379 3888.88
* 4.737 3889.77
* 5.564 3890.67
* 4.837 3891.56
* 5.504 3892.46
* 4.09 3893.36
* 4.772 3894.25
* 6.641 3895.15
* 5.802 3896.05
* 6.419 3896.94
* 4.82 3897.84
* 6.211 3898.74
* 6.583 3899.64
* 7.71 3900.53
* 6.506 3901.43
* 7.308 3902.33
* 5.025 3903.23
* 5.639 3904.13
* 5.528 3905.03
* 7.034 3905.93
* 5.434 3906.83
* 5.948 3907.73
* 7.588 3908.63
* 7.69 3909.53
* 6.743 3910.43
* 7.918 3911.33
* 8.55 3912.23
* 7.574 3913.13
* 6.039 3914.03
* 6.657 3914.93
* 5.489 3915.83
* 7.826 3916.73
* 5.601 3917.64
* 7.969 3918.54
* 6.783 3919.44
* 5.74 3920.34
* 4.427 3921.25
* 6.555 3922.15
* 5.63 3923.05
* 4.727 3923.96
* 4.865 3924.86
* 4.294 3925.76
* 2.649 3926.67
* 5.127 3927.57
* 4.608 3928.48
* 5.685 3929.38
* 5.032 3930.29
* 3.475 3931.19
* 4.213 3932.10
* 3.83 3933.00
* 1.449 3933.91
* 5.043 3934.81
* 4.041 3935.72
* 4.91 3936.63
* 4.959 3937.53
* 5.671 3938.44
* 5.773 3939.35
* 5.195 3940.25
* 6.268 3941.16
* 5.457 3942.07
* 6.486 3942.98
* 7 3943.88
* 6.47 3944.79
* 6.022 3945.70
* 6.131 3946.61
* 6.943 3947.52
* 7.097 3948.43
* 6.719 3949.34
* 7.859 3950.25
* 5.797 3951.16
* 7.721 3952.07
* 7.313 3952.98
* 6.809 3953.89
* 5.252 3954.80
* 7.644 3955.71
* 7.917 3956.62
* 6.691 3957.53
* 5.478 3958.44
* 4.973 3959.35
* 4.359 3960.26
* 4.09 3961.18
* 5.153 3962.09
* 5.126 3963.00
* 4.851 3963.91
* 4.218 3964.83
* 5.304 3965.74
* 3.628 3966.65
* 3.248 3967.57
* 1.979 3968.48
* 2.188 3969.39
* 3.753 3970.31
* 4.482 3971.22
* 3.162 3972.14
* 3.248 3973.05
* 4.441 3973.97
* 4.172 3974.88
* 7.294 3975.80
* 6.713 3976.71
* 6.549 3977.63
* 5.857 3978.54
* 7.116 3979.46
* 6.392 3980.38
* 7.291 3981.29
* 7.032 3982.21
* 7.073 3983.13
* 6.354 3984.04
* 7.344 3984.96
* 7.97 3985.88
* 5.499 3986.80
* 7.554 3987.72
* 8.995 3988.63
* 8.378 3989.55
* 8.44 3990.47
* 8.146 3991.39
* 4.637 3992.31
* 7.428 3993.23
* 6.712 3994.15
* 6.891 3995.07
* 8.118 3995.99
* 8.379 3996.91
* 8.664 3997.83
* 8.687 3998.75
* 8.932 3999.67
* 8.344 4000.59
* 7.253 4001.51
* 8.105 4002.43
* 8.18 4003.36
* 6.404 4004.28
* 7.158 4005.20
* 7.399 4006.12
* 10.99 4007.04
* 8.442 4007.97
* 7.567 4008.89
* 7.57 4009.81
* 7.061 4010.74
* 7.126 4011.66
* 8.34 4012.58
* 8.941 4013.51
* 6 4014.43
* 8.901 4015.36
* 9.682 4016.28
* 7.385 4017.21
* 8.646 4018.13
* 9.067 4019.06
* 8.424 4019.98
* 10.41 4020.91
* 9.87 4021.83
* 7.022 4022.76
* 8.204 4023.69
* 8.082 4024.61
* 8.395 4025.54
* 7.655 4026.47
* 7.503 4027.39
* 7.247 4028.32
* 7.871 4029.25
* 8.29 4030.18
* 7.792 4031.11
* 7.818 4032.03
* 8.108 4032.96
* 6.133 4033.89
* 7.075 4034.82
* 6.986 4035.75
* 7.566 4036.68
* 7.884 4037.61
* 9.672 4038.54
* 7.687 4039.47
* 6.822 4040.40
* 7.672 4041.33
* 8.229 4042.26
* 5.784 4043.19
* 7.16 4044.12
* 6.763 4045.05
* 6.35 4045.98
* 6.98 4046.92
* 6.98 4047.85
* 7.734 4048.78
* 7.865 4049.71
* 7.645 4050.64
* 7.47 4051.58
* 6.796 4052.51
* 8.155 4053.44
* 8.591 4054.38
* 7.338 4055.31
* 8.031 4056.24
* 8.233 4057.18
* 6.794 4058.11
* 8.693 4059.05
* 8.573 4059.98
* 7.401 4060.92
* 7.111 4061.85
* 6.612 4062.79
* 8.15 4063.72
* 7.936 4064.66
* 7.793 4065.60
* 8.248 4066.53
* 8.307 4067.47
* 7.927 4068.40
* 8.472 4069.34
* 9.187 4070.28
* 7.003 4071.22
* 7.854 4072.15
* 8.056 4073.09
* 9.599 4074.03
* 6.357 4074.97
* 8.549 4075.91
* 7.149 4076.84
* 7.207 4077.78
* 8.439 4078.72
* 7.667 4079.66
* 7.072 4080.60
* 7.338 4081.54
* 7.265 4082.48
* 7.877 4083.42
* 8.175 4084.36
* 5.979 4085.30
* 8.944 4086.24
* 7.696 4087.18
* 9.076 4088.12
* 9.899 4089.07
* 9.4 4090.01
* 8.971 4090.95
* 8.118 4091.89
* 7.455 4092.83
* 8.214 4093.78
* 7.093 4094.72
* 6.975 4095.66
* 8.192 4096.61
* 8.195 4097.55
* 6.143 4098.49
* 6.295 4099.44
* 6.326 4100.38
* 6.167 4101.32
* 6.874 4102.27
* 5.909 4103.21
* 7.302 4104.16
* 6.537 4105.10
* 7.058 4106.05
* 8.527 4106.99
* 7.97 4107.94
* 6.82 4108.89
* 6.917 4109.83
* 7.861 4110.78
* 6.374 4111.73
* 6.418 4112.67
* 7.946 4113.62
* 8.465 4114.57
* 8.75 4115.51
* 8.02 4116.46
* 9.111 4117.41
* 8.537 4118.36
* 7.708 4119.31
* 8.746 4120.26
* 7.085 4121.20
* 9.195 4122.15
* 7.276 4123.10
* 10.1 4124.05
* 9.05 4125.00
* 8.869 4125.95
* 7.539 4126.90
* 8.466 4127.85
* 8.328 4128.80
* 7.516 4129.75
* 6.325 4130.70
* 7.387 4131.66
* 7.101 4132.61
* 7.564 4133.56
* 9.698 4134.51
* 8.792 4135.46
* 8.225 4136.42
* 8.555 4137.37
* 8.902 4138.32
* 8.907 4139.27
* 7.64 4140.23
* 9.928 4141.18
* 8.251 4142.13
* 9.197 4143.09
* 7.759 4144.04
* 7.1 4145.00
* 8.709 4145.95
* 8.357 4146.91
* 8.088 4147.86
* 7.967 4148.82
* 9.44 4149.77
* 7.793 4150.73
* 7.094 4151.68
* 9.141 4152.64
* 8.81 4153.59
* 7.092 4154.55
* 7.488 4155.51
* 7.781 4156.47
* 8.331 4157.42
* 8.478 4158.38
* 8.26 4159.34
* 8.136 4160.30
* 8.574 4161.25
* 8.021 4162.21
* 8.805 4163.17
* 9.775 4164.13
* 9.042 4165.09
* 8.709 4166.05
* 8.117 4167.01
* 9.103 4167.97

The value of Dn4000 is 1.4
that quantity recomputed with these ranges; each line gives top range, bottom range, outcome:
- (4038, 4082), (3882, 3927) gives 1.42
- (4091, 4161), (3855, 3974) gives 1.55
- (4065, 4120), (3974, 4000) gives 1.13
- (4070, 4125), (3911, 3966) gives 1.47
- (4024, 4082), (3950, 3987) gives 1.43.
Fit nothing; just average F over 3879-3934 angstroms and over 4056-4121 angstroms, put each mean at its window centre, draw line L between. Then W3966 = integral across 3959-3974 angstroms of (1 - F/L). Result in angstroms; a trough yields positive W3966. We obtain 5.55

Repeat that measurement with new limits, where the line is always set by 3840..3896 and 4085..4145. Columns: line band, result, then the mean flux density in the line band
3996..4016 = -3.1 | 8.04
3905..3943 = 3.6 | 5.63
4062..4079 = -0.9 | 7.91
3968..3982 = 3.5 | 5.01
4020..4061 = -2.7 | 7.72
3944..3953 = -0.5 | 6.78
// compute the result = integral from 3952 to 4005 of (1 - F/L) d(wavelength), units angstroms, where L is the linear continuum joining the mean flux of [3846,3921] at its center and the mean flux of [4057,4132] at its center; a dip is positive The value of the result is 4.61 angstroms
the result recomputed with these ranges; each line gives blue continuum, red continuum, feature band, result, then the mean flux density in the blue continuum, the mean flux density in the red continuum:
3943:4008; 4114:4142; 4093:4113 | 2.4 angstroms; 6.44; 8.34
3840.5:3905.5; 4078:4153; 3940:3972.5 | 4.9 angstroms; 5.81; 7.92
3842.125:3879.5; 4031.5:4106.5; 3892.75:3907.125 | 0.9 angstroms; 6.09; 7.62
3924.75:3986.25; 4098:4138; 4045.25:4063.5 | -1.9 angstroms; 5.43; 7.72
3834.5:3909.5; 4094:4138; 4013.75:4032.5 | -3.5 angstroms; 5.67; 7.71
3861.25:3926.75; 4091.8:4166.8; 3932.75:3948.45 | 2.4 angstroms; 6.04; 7.97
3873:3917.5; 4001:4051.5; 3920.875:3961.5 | 6.7 angstroms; 5.98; 7.81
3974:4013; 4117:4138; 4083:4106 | 1.3 angstroms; 7.41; 8.24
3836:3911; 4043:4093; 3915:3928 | 1.4 angstroms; 5.75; 7.8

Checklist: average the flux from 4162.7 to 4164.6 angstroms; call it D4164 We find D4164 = 9.28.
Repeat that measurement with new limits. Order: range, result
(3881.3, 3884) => 5.16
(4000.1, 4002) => 7.84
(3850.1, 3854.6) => 6.32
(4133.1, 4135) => 8.66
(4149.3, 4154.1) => 8.45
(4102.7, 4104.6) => 6.6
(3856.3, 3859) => 6.11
